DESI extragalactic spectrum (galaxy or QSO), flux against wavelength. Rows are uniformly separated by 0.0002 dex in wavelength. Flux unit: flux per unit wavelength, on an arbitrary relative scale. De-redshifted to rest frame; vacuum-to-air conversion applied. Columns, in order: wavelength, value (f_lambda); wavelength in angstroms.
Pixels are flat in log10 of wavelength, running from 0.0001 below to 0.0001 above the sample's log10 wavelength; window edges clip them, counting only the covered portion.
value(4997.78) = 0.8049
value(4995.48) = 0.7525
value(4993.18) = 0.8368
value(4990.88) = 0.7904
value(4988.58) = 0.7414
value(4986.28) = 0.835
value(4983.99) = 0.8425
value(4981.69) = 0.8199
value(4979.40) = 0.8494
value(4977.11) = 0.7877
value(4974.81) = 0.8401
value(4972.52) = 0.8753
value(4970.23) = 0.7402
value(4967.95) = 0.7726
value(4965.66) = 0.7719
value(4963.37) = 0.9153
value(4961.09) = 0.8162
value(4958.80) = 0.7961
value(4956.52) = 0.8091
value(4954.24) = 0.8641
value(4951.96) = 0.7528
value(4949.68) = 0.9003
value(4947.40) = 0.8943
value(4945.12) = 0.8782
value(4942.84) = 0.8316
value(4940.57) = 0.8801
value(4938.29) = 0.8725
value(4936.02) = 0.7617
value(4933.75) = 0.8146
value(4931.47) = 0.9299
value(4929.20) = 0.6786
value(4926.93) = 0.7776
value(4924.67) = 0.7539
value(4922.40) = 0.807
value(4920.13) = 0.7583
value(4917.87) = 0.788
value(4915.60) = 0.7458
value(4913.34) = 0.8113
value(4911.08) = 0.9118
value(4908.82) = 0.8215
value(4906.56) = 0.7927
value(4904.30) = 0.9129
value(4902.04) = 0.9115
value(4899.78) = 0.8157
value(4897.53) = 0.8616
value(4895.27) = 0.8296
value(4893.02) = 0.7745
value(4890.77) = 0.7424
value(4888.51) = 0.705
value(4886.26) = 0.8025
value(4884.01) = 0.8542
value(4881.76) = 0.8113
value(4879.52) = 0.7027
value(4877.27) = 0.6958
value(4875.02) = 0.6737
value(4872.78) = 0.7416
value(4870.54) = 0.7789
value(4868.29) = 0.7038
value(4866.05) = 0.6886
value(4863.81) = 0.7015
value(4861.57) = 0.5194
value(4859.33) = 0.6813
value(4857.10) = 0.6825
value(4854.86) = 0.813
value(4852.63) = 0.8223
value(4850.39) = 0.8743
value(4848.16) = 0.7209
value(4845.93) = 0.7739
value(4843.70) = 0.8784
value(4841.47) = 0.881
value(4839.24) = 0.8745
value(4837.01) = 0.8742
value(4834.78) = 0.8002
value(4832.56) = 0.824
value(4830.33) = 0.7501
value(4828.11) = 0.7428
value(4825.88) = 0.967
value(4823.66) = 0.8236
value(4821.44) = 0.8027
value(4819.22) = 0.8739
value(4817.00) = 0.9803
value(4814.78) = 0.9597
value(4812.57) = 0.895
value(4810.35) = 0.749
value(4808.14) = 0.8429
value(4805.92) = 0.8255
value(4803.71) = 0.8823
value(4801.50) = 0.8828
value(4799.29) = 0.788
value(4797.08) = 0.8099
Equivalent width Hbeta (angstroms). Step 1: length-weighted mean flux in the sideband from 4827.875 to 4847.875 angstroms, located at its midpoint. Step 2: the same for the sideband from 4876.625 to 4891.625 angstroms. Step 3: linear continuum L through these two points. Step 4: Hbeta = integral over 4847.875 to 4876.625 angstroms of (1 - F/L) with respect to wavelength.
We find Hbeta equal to 2.4 angstroms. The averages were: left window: 0.822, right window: 0.761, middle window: 0.723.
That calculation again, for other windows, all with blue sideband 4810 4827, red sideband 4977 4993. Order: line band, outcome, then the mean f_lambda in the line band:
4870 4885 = 1.9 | 0.75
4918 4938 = 1.2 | 0.789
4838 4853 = 0.7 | 0.833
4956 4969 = 0.1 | 0.814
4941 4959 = -0.4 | 0.845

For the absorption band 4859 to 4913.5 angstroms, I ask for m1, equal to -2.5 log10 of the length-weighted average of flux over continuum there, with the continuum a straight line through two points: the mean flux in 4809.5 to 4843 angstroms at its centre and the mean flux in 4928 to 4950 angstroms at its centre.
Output 0.10 mag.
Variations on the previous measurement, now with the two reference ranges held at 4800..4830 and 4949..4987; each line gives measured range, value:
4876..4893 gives 0.11 mag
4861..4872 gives 0.23 mag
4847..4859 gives 0.10 mag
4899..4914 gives -0.02 mag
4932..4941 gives -0.01 mag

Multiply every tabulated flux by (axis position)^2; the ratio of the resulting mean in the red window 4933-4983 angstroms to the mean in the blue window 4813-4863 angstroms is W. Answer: 1.07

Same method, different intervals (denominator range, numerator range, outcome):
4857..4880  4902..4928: 1.20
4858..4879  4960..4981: 1.24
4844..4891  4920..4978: 1.15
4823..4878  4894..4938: 1.09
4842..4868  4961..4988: 1.16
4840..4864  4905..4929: 1.07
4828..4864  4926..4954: 1.11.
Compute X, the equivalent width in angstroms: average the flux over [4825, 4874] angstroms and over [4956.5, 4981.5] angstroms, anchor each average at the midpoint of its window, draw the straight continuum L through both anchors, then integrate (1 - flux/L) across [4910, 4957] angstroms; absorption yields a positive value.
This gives -0.92 angstroms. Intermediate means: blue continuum 0.776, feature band 0.82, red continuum 0.816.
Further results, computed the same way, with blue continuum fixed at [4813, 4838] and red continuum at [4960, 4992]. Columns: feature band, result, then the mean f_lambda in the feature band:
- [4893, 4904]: -0.2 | 0.851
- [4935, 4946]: -0.3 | 0.845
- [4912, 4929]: 1.1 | 0.774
